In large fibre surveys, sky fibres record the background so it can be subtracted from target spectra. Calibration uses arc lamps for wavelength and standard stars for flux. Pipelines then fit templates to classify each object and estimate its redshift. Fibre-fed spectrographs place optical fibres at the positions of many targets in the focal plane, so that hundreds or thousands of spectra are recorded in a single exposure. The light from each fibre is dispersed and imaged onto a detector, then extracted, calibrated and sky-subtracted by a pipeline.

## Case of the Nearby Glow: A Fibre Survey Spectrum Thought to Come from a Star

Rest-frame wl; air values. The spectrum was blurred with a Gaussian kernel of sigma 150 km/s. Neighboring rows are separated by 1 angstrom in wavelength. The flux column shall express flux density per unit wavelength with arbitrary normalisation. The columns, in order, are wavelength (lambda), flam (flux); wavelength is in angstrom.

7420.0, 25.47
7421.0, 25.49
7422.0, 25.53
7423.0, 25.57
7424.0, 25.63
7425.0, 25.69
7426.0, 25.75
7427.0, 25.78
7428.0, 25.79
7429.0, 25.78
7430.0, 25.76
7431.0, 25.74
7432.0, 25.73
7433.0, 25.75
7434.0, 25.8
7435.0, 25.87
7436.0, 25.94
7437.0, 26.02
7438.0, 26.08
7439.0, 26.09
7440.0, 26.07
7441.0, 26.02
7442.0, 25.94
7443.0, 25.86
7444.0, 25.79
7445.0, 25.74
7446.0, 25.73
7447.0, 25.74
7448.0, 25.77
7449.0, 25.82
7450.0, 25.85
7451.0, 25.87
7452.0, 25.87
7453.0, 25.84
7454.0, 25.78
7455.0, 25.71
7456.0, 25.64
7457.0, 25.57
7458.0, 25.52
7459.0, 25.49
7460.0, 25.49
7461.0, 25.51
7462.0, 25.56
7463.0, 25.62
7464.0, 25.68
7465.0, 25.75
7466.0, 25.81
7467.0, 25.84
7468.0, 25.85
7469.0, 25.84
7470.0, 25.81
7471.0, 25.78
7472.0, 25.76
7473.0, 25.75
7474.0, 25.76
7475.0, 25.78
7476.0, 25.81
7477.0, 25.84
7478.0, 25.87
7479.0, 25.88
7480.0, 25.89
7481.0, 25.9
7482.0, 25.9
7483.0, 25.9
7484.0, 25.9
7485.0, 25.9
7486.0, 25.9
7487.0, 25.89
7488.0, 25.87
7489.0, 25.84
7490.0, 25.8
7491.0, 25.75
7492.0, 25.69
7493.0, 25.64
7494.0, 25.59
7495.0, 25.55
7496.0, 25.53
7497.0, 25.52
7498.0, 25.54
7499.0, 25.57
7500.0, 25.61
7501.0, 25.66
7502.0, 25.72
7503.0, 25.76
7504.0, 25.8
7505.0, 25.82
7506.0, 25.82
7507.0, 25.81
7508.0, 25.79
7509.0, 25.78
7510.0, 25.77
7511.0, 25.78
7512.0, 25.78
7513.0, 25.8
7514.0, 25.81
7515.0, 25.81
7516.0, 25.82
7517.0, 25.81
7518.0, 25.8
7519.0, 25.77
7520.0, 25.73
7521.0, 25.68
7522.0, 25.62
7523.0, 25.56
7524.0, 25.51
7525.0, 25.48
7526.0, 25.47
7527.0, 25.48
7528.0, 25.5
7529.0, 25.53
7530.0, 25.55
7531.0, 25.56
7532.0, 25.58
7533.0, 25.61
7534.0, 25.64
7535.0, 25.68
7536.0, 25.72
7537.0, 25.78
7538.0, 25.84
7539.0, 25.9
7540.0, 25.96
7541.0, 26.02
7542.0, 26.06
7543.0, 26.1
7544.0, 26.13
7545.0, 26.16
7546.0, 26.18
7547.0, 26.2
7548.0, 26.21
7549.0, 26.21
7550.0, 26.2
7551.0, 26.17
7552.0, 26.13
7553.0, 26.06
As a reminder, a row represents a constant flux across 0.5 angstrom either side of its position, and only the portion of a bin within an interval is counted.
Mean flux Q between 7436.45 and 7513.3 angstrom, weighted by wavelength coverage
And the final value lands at 25.8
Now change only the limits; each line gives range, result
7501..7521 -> 25.8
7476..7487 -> 25.9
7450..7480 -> 25.7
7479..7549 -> 25.8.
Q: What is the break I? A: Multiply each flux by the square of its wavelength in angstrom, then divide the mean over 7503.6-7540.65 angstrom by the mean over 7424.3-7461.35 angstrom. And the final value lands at 1.02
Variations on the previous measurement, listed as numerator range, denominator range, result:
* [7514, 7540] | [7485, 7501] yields 1.01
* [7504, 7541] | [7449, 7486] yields 1.01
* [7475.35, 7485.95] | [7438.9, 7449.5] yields 1.01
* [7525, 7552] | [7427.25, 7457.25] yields 1.03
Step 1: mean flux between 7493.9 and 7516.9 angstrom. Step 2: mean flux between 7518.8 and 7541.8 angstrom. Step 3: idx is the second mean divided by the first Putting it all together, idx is 1.00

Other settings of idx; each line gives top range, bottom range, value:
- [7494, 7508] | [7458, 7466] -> 1.00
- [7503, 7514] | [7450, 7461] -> 1.00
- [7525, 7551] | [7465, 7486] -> 1.00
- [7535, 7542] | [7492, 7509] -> 1.01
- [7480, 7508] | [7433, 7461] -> 1.00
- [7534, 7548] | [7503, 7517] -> 1.01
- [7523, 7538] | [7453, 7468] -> 1.00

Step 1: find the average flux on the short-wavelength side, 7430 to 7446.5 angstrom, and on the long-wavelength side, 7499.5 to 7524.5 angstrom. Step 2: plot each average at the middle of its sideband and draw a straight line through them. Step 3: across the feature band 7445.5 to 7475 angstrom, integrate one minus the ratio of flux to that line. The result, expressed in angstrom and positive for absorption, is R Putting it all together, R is 0.1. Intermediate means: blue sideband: 25.9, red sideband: 25.7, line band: 25.7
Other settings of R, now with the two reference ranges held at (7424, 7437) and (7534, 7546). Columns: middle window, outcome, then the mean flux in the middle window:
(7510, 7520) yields 0.04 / 25.8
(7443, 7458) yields 0.03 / 25.8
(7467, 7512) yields 0.17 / 25.8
